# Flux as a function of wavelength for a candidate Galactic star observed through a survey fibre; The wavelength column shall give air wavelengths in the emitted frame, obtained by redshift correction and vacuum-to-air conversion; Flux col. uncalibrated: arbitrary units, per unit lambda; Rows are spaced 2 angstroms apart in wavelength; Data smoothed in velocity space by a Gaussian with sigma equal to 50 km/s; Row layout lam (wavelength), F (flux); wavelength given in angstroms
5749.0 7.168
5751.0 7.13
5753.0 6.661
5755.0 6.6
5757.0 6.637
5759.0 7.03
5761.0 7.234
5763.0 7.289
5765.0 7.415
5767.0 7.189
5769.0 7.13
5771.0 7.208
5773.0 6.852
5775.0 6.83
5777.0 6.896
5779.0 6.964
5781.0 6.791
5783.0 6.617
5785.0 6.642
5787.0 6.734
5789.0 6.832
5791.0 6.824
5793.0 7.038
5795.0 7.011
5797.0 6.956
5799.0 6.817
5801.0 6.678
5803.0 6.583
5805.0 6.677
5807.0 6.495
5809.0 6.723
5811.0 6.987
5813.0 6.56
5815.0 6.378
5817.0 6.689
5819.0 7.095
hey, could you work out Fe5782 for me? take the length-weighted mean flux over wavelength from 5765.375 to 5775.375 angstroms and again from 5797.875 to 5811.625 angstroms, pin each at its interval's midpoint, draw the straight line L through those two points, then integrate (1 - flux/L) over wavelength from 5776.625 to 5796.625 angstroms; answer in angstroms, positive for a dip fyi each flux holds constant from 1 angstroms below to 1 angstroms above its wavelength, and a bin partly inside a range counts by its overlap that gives 0.18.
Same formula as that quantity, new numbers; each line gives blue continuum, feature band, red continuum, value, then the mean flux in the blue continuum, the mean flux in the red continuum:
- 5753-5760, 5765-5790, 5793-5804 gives -0.5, 6.74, 6.83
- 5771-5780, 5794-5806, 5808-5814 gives 0.0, 6.92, 6.76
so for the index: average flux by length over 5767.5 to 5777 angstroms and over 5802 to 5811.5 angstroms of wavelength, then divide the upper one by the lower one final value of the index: 0.95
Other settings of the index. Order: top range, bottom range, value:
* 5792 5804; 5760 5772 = 0.95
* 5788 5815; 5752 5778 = 0.97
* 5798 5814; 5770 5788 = 0.98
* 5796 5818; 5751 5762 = 0.97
